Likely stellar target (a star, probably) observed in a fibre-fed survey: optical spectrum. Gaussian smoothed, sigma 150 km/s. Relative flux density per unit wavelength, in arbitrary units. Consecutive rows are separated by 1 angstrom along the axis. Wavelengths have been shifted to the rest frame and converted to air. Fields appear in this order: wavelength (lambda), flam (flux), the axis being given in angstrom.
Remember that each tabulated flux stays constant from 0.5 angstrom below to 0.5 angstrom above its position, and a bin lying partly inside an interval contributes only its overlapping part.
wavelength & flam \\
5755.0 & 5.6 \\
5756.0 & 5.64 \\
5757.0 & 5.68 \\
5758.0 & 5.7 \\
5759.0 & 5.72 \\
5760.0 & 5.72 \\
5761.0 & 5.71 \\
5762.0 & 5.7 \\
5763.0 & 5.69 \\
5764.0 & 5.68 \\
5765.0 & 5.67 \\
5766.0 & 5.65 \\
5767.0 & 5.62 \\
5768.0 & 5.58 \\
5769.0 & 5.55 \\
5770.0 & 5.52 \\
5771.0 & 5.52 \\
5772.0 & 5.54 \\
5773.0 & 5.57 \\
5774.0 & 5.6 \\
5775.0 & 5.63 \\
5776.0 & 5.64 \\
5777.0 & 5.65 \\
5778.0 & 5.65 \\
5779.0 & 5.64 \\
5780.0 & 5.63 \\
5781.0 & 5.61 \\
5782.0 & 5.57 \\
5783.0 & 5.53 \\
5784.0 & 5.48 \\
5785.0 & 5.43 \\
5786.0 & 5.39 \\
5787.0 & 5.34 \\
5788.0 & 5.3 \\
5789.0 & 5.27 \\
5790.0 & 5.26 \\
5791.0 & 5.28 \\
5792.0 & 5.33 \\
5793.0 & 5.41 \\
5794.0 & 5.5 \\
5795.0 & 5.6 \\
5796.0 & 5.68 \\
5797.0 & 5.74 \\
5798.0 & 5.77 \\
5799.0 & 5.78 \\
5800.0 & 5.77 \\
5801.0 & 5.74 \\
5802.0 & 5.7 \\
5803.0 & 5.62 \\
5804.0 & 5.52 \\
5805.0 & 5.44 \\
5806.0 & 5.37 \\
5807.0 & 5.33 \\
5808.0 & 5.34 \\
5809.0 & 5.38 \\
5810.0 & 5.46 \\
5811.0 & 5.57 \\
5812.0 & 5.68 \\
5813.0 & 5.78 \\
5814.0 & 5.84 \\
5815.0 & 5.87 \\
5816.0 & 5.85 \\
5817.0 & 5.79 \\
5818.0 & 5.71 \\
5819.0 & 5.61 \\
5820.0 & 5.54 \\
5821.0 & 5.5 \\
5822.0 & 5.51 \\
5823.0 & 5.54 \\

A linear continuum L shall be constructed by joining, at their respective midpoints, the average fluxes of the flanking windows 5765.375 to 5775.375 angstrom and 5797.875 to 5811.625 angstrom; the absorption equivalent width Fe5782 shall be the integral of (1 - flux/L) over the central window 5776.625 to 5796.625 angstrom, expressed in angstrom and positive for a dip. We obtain 0.3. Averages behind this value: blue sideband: 5.58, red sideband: 5.55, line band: 5.48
